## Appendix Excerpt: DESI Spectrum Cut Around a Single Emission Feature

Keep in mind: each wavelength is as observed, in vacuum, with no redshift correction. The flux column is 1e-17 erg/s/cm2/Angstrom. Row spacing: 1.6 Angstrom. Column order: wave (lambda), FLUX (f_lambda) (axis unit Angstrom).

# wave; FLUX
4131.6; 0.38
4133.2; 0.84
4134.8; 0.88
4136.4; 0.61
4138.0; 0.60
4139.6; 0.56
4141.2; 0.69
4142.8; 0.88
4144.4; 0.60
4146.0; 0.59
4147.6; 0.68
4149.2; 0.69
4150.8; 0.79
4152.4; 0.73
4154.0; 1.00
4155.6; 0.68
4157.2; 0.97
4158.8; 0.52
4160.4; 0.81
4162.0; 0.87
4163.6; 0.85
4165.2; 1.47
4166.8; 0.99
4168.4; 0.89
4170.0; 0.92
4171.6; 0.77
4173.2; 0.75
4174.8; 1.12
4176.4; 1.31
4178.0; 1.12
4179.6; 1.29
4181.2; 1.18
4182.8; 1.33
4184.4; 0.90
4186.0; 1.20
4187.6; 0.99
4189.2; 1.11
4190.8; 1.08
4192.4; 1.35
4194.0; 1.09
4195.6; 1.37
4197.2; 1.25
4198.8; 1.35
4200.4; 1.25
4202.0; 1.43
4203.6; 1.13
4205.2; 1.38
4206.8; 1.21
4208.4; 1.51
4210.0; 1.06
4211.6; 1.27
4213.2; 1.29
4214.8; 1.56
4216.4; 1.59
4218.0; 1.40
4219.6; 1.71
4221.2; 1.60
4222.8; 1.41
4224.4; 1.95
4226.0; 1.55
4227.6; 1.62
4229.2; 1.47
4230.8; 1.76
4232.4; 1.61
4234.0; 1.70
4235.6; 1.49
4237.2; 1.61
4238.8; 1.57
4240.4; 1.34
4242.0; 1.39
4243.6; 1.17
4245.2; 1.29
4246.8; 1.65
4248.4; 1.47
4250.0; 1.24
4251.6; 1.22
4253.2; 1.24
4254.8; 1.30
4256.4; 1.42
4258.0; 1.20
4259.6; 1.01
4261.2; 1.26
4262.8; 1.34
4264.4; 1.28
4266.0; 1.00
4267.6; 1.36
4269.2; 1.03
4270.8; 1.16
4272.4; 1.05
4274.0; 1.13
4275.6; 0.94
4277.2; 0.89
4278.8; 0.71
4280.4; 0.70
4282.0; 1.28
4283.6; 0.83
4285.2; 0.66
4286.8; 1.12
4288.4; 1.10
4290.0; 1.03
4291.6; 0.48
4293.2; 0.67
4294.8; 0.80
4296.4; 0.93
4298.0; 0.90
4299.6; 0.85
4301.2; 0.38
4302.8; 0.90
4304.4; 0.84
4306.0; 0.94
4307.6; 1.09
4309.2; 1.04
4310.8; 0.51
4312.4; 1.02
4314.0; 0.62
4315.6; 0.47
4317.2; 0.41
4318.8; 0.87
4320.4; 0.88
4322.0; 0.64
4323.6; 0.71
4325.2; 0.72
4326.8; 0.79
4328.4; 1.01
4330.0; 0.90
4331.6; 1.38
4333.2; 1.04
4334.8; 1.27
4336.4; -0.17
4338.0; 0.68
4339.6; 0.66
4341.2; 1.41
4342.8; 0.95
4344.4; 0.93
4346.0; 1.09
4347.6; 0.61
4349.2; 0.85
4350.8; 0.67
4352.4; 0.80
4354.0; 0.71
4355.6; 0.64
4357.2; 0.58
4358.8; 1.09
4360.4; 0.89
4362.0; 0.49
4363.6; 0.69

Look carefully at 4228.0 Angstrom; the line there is C IV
